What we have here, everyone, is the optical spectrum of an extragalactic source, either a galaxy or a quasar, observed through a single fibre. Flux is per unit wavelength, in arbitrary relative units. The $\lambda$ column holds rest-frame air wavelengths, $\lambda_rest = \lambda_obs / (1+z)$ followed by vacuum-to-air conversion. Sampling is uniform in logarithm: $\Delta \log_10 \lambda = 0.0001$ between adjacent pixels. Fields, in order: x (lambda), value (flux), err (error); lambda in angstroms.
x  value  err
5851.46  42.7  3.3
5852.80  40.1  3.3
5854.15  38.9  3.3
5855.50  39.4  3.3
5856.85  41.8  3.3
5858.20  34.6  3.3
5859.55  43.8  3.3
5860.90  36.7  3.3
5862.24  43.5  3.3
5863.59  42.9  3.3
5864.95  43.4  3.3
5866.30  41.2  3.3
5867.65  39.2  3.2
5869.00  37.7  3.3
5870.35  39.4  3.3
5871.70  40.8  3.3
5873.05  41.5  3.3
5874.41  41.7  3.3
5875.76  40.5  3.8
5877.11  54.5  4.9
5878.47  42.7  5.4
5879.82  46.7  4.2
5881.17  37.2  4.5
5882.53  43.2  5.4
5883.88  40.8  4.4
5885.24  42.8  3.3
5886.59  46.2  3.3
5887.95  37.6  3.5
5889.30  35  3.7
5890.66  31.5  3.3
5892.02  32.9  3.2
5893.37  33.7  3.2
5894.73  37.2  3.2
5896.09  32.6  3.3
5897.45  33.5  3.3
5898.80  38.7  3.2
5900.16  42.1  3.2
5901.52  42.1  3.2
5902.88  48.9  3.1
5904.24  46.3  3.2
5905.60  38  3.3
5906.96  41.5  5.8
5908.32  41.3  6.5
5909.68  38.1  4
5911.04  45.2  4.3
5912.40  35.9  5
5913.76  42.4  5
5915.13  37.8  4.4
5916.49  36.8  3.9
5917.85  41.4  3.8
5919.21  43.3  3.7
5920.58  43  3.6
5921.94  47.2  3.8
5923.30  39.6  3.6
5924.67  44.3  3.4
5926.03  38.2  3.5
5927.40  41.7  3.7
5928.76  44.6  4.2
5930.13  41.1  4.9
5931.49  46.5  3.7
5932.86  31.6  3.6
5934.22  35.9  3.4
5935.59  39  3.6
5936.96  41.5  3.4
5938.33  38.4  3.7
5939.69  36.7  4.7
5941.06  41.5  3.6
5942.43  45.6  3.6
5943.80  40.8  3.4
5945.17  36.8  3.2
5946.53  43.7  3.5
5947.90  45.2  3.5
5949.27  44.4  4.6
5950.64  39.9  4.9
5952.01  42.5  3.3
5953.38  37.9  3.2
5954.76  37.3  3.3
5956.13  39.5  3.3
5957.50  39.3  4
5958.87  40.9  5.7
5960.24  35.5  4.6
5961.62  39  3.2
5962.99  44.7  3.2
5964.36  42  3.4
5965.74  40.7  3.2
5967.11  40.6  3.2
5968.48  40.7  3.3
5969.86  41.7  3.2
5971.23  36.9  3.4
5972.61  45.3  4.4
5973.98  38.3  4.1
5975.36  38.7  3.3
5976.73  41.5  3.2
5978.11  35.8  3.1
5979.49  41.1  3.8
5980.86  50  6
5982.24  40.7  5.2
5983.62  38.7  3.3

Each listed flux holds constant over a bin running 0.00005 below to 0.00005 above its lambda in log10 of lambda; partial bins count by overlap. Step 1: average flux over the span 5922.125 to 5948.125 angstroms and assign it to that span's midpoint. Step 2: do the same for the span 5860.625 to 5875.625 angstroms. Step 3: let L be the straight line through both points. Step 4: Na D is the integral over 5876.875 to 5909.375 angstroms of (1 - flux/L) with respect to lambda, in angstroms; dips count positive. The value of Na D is 0.57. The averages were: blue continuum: 40.8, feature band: 40.1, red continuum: 40.7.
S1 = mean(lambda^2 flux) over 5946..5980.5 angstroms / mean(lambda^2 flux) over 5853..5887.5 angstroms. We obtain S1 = 1.0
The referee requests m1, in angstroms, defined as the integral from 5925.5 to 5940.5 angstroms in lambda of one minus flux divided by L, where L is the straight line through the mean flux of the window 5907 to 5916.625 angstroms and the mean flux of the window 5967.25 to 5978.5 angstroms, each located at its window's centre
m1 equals 0.14 angstroms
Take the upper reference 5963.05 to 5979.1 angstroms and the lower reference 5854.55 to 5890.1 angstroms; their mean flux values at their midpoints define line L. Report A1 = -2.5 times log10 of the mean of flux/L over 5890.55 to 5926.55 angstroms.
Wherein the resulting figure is 0.03 mag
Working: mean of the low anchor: 41.3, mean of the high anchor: 40.4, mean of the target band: 39.9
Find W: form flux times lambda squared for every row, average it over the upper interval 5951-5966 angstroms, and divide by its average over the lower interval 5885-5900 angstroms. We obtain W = 1.1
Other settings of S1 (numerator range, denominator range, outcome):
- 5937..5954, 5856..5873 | 1.05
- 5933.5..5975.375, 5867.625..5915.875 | 1.03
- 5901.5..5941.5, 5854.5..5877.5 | 1.01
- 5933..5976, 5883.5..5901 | 1.10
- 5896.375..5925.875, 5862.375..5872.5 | 1.02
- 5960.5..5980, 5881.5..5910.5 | 1.05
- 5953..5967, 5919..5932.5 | 0.94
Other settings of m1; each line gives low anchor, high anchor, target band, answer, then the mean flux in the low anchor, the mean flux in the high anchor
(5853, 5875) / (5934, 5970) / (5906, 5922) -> -0.17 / 40.4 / 40.5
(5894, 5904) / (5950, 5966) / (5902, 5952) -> -1.92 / 39.6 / 39.9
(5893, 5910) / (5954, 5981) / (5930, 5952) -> -0.30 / 39.7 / 40.3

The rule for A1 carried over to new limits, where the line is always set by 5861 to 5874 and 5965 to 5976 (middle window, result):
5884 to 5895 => 0.10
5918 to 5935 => -0.02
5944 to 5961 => 0.01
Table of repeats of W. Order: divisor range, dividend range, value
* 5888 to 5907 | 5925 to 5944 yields 1.07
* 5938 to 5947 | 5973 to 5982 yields 1.02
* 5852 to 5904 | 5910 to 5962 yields 1.03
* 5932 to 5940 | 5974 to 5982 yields 1.11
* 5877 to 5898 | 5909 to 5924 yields 1.06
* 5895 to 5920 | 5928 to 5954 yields 1.02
